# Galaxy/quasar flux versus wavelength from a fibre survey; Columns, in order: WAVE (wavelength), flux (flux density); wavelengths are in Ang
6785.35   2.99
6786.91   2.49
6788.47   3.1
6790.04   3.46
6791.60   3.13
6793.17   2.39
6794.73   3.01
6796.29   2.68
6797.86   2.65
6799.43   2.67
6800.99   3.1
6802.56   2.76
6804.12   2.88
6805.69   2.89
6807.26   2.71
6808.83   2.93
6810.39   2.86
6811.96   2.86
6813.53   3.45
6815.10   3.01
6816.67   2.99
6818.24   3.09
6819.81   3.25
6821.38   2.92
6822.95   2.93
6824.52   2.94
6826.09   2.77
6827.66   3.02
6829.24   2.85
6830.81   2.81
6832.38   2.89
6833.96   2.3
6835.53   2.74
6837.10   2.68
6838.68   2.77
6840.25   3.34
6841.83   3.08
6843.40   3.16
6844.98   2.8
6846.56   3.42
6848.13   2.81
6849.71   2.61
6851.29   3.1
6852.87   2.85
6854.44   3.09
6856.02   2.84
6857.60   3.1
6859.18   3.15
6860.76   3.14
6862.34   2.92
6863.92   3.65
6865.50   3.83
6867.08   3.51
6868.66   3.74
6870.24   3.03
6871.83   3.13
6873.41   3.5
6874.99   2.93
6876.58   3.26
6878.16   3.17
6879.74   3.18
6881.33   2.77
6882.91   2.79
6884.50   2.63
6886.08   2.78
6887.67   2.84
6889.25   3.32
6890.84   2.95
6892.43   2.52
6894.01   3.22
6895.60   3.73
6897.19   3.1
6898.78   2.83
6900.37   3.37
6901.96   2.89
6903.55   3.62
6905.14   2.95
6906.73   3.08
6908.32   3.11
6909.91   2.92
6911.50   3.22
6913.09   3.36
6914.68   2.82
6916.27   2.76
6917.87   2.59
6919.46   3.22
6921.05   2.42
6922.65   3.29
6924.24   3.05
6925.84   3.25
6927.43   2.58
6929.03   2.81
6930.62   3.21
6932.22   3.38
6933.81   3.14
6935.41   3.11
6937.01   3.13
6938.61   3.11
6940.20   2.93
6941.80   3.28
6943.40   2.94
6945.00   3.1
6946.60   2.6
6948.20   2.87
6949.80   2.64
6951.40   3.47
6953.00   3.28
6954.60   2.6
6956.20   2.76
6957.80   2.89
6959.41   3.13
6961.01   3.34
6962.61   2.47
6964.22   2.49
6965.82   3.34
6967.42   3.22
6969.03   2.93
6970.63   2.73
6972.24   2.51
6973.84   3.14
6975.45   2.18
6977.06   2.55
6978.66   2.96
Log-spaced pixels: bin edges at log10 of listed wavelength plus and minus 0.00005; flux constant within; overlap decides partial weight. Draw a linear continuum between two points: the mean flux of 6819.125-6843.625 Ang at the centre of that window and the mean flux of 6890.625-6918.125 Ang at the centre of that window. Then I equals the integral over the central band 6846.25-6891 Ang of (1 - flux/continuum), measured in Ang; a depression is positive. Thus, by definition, -1.8 Ang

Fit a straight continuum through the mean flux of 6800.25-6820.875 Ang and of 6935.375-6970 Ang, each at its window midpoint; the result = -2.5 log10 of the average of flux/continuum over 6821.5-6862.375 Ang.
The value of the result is 0.02 mag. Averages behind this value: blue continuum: 2.98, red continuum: 2.98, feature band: 2.93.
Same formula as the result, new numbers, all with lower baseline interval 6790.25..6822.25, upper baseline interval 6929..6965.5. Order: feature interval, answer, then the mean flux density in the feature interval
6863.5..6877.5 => -0.15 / 3.39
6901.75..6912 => -0.05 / 3.12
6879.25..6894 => 0.03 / 2.88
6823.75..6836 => 0.05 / 2.79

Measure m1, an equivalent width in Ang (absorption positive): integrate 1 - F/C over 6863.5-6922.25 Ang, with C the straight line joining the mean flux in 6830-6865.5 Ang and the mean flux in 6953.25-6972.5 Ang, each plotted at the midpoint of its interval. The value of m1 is -3.0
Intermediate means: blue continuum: 2.99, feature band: 3.1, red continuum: 2.89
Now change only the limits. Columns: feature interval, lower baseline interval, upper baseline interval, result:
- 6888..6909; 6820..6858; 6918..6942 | -0.9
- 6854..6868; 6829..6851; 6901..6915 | -1.4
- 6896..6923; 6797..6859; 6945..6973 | -1.2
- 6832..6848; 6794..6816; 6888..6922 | 0.2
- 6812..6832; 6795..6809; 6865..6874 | 0.0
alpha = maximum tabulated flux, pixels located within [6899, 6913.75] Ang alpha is 3.62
